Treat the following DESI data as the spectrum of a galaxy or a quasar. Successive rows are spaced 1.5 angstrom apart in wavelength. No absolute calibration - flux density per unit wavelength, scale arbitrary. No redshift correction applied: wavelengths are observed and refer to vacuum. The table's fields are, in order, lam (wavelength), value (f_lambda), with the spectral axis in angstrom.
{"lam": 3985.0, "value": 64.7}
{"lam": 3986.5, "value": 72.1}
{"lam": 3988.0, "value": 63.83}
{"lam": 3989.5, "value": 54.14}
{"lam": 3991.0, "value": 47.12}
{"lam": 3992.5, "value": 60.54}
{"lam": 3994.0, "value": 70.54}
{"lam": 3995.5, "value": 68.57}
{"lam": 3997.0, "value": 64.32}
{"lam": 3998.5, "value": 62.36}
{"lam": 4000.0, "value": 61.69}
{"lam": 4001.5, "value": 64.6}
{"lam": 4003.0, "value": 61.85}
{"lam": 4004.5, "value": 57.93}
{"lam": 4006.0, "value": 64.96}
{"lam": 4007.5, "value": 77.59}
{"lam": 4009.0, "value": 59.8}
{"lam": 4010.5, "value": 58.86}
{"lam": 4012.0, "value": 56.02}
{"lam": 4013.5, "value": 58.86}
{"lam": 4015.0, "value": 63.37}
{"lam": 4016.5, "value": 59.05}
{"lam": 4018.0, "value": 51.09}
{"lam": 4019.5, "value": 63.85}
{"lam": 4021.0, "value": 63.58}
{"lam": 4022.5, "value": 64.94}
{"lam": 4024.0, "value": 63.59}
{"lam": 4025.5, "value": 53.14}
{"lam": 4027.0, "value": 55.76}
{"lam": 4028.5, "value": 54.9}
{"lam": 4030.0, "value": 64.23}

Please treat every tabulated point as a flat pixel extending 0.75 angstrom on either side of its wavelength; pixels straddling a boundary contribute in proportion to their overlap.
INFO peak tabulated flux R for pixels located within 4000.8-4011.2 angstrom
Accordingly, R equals 77.59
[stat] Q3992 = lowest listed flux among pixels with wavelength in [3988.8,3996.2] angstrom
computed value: 47.12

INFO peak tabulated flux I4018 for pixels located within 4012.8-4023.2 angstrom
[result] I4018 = 64.94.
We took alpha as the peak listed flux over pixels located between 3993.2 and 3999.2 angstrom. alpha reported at 70.54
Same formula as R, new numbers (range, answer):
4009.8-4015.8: 63.37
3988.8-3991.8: 54.14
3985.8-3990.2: 72.1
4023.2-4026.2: 63.59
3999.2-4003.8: 64.6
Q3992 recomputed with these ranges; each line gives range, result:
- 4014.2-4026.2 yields 51.09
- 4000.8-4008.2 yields 57.93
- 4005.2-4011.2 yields 58.86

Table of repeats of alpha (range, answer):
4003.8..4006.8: 64.96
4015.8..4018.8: 59.05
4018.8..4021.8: 63.85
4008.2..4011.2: 59.8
